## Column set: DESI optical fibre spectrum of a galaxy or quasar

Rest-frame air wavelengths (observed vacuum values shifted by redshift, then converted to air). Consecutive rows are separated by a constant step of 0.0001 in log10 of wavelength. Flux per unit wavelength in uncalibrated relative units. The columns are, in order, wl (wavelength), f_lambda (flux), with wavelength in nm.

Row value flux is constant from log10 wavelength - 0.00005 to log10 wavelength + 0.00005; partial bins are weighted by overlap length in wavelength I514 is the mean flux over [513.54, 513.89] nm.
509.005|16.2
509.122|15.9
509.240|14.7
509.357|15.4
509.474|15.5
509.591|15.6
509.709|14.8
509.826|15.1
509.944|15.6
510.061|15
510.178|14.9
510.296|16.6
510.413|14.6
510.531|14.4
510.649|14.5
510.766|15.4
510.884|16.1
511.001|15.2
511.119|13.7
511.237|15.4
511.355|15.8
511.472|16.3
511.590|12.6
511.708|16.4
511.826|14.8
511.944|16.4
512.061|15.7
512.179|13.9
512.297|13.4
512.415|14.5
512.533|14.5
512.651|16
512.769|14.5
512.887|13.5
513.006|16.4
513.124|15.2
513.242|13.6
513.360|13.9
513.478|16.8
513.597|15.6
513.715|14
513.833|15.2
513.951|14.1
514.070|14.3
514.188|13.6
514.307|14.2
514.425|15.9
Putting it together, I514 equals 15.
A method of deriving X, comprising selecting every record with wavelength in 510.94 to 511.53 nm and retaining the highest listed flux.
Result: 16.3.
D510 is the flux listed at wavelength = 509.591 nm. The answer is 15.6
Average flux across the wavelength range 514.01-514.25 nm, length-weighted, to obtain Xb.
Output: 13.9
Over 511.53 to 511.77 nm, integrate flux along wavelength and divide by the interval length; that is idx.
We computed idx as 14.5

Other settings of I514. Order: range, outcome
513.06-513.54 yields 14.9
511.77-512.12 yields 15.7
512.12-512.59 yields 14.1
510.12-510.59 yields 15.1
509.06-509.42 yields 15.3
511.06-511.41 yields 14.9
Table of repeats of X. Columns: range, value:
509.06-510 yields 15.9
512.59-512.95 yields 16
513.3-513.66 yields 16.8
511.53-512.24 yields 16.4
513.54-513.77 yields 15.6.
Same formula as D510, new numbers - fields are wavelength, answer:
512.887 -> 13.5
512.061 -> 15.7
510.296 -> 16.6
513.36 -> 13.9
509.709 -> 14.8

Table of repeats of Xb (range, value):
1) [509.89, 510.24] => 15.2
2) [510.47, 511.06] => 15.1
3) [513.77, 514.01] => 14.7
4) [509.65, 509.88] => 15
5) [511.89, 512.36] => 14.9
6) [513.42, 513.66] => 16.1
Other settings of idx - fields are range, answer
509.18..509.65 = 15.3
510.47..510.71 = 14.4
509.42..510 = 15.3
